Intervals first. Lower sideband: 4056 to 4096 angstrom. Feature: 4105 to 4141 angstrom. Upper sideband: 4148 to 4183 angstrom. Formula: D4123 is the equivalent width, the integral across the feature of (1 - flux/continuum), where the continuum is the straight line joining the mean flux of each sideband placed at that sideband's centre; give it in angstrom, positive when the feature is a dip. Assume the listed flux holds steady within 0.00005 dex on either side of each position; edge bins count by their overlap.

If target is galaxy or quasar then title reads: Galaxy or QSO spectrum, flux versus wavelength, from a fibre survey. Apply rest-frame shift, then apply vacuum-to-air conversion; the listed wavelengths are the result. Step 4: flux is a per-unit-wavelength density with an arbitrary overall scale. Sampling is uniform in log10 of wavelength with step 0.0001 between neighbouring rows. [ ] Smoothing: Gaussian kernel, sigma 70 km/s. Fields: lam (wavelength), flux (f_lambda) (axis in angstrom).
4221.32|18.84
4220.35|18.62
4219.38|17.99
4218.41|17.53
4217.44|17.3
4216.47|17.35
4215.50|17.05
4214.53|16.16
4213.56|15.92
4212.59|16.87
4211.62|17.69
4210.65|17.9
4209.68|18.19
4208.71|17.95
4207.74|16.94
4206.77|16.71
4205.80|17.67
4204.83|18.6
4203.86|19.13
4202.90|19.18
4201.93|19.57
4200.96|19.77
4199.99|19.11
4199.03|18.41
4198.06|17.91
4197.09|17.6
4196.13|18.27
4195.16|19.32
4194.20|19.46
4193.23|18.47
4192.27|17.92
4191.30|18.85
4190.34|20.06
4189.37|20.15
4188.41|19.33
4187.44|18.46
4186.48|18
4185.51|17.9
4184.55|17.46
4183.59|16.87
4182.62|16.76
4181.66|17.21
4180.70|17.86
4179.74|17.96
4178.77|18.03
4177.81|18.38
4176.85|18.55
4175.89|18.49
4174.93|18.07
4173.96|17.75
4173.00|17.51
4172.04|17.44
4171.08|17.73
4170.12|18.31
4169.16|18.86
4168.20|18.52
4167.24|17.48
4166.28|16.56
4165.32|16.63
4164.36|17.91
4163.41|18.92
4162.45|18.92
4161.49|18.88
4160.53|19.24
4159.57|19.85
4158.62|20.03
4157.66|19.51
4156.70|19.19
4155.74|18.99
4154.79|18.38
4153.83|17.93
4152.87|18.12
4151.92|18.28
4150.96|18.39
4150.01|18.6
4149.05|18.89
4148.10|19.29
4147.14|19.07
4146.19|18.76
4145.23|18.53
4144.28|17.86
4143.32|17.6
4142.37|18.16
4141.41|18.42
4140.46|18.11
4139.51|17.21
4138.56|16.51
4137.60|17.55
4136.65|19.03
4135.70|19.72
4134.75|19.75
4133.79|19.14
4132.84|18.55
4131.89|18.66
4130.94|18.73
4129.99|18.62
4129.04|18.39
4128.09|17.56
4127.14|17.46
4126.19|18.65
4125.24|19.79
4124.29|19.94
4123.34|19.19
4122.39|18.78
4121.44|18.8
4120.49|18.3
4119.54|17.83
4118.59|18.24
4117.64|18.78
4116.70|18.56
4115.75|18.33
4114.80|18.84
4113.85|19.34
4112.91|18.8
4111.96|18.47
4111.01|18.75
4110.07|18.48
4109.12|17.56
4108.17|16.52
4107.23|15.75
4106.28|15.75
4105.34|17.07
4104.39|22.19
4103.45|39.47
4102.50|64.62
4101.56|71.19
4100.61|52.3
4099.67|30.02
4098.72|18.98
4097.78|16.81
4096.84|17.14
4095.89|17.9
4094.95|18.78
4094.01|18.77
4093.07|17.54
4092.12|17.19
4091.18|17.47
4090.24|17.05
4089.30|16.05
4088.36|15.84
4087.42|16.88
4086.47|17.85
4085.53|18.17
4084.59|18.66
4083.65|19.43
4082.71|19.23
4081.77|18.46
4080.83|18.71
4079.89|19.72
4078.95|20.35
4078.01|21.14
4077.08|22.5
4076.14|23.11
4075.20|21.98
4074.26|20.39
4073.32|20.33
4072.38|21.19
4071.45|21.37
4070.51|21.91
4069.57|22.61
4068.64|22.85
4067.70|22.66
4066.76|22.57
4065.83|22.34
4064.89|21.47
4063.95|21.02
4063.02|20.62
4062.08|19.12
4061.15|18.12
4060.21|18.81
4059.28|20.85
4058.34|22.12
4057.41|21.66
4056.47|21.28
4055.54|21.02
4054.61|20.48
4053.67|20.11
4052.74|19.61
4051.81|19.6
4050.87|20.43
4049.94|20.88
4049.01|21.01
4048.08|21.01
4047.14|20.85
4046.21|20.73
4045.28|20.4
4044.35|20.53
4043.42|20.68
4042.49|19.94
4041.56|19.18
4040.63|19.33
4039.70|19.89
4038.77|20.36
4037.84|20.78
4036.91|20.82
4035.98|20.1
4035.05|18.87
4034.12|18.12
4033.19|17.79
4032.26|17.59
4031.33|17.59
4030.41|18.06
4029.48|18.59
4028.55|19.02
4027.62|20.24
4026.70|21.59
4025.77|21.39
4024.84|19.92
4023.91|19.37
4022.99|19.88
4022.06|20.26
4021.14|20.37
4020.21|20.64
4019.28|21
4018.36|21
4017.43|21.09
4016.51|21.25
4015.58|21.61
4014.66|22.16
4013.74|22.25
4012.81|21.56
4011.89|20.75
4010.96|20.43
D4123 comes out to 1.4 angstrom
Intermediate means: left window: 19.9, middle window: 18.3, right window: 18.3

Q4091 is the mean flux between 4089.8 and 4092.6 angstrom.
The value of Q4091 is 17.2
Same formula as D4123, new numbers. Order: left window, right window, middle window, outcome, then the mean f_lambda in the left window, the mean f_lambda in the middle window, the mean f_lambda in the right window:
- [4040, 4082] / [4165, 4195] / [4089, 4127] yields -5.0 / 20.8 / 22.3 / 18.1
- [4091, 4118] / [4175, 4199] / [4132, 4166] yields 3.8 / 23.9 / 18.6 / 18.3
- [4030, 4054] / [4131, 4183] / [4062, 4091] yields -1.2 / 19.8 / 20.2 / 18.3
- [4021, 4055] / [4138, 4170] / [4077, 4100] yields 0.6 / 19.9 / 18.7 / 18.4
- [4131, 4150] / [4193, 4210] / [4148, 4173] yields 0.0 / 18.5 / 18.5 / 18.5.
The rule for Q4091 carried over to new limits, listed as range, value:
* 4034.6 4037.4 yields 19.9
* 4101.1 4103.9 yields 58.5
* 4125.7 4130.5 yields 18.2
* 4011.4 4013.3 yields 21.1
